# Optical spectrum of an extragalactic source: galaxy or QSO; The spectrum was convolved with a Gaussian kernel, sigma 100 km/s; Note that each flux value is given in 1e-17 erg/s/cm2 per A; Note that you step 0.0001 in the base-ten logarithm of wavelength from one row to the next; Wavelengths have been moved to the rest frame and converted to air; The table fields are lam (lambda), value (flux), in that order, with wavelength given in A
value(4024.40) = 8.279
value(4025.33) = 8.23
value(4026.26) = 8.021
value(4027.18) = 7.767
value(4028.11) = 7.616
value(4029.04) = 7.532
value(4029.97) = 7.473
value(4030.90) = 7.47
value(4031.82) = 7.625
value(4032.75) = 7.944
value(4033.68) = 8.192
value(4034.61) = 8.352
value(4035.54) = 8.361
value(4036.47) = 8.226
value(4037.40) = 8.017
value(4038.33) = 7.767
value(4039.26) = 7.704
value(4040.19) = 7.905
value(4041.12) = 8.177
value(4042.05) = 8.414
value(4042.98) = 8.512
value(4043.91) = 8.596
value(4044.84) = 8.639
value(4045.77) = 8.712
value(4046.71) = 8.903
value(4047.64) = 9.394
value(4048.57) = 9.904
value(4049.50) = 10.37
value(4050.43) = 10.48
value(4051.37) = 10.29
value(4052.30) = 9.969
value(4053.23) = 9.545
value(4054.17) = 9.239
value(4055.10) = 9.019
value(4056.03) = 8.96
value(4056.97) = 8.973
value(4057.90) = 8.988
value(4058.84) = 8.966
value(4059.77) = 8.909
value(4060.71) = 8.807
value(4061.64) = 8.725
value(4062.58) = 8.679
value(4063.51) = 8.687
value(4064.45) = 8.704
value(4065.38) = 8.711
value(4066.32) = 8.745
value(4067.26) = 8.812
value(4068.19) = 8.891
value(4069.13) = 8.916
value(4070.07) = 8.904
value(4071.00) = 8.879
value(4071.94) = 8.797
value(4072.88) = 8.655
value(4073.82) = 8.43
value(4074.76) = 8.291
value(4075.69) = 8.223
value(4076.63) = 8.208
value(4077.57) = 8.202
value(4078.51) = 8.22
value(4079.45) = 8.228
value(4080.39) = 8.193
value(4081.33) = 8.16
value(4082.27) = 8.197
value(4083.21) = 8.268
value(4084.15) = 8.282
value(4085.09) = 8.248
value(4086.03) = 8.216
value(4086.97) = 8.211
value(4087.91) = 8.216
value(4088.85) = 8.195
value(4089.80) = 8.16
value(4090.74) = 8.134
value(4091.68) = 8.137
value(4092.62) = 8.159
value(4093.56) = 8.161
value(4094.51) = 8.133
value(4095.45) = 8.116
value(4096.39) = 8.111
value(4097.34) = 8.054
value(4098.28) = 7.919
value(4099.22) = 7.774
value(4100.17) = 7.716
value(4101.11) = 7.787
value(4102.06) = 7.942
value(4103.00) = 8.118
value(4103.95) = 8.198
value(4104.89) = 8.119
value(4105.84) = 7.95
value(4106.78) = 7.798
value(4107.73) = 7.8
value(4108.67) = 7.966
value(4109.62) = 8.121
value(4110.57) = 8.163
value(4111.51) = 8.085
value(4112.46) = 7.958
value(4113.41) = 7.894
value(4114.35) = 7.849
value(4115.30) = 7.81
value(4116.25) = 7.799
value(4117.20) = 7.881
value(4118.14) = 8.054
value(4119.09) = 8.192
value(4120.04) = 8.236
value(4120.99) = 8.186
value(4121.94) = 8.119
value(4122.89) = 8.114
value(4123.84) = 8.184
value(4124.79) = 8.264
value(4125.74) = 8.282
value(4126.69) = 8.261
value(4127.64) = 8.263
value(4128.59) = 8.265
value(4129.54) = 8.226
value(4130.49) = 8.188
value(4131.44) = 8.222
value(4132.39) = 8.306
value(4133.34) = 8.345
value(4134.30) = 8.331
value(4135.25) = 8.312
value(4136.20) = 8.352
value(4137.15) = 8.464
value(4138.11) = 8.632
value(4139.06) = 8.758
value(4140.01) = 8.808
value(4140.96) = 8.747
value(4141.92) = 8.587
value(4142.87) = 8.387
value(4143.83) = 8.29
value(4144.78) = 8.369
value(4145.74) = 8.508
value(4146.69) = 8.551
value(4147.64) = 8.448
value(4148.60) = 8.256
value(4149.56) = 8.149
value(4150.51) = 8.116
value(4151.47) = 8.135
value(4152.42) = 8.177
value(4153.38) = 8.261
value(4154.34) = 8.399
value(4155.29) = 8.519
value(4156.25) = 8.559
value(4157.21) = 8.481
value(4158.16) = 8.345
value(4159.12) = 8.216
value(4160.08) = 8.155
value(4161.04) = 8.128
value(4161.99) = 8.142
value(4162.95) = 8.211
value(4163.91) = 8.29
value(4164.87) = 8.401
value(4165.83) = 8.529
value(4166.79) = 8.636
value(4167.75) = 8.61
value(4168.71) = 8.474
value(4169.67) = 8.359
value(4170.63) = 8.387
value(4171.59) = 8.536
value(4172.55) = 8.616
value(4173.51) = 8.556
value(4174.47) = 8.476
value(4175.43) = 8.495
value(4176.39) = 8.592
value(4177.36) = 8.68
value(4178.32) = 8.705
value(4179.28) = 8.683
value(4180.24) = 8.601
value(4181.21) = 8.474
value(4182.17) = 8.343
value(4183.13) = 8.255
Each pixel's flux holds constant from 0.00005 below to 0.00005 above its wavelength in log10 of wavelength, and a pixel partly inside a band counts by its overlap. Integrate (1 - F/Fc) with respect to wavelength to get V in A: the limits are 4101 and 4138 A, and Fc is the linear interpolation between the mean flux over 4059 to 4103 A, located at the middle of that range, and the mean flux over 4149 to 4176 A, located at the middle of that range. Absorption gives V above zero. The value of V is 1.1 A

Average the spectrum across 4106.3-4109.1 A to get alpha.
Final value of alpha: 7.87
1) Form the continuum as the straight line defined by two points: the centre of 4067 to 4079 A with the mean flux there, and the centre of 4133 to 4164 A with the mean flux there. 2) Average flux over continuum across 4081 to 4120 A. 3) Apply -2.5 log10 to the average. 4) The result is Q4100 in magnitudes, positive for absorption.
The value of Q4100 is 0.059 mag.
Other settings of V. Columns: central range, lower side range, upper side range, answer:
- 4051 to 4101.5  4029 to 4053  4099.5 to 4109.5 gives -1.7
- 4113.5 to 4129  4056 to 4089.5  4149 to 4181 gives 0.7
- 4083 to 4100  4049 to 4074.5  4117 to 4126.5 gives 1.0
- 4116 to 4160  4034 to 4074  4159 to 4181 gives 1.3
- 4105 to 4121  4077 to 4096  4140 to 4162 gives 0.5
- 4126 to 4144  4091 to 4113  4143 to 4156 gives -0.4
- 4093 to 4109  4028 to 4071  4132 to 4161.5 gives 1.0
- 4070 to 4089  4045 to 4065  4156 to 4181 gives 1.5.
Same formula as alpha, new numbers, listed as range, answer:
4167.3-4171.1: 8.46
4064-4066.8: 8.72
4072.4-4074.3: 8.51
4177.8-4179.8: 8.72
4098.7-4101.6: 7.75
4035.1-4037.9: 8.19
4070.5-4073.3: 8.79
